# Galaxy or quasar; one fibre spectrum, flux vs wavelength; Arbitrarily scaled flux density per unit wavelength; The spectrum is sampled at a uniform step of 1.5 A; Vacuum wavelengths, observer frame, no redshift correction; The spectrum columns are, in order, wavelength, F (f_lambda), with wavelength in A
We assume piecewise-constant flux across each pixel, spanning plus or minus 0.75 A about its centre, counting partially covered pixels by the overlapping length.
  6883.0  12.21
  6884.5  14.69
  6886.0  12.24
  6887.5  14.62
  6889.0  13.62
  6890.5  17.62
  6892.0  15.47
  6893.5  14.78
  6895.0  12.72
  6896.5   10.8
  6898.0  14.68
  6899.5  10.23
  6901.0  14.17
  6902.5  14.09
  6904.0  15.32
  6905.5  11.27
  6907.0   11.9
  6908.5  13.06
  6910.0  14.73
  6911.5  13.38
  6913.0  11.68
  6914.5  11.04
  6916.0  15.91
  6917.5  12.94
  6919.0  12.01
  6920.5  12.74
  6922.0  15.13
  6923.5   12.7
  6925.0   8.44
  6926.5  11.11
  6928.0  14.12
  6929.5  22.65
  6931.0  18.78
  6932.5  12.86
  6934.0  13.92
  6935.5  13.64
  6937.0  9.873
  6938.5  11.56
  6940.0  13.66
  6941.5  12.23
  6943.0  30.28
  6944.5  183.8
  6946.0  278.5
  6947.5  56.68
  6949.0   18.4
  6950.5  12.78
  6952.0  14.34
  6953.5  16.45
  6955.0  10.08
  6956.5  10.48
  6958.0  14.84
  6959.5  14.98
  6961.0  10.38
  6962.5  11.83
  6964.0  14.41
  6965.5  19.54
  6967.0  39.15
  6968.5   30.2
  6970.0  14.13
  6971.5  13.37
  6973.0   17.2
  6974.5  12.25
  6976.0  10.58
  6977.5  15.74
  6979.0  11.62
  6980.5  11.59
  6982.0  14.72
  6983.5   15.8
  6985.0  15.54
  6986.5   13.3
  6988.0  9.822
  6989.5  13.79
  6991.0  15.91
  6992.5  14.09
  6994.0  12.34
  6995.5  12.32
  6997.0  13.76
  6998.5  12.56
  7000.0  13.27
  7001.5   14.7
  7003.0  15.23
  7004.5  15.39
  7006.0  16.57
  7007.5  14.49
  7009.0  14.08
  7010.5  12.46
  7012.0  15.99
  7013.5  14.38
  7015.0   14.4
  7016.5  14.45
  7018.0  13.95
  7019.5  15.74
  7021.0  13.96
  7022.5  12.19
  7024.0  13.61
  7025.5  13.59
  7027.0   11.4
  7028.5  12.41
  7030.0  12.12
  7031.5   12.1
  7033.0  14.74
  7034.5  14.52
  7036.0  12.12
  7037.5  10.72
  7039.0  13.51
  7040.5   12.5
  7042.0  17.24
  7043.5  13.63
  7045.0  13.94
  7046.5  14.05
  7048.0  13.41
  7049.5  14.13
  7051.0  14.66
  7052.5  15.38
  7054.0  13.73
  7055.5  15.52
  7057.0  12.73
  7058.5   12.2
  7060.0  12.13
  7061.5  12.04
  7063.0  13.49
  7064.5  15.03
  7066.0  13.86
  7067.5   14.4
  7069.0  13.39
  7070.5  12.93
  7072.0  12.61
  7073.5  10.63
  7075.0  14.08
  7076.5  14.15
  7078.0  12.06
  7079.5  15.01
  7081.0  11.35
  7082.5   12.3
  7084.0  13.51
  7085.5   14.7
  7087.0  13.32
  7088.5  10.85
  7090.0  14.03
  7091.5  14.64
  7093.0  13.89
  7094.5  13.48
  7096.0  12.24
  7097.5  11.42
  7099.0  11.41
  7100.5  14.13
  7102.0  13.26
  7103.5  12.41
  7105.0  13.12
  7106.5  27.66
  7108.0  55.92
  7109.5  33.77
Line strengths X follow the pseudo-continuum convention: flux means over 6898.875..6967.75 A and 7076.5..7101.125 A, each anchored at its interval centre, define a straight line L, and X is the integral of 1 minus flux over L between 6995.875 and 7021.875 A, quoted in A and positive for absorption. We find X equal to 6.4 A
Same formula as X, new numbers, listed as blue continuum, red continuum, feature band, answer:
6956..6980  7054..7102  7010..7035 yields 1.86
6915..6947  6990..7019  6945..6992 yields 0.83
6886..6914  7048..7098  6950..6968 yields -3.43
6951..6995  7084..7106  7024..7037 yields 1.23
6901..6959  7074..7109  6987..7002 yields 6.00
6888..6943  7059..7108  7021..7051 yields 1.58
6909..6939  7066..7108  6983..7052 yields 0.87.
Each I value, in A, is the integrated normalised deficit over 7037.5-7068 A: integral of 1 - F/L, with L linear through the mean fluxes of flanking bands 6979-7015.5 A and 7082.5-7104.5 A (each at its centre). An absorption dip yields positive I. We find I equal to -0.8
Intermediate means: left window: 14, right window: 13.1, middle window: 13.8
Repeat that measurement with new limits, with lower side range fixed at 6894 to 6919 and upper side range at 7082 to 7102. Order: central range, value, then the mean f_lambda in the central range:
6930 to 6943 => -1.5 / 14.5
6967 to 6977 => -3.8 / 18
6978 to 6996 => -0.6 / 13.5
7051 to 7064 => -0.4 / 13.5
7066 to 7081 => -0.1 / 13.2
